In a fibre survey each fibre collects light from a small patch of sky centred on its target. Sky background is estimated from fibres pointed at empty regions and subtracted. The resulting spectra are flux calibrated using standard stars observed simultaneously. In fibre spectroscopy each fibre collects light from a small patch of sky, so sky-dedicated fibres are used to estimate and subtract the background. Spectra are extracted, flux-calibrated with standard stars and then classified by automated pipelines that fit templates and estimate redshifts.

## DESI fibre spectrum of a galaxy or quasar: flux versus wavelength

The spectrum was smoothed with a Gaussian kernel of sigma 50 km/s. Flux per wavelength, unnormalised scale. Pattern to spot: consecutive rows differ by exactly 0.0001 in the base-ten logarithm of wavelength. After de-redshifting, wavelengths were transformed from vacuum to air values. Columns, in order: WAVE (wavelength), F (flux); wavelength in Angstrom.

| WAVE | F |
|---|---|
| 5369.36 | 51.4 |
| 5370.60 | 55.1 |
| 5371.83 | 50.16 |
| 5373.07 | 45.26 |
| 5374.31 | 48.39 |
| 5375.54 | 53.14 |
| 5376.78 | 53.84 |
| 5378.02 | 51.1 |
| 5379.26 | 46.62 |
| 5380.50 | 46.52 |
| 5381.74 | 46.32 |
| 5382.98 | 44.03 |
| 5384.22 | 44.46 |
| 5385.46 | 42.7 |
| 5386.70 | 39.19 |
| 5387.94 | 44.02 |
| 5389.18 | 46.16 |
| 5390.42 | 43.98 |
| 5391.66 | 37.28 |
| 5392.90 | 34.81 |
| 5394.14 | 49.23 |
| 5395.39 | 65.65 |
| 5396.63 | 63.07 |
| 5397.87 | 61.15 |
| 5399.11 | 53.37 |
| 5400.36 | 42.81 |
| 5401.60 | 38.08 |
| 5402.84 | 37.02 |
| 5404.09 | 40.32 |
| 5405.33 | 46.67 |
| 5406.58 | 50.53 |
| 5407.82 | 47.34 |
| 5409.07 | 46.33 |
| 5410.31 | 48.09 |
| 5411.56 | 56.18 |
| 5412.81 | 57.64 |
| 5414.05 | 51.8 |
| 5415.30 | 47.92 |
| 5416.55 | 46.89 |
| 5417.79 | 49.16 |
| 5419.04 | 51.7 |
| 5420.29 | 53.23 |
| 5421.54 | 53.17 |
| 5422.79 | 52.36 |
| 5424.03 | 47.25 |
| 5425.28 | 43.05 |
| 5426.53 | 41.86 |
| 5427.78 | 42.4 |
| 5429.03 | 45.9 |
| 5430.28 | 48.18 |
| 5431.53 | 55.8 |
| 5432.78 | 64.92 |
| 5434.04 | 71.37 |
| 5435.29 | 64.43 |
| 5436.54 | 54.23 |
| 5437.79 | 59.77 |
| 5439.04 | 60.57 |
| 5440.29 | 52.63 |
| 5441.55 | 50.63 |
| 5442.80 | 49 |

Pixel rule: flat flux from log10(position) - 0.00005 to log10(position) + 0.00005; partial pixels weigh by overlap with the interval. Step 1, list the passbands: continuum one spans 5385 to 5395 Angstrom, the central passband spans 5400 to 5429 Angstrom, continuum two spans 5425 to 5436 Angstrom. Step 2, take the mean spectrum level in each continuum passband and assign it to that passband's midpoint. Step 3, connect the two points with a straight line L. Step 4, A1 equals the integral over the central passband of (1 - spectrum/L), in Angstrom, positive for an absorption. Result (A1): 1.0 Angstrom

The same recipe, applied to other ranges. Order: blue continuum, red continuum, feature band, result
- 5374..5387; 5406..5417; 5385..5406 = 1.0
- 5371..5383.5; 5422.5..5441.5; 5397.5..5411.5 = 1.2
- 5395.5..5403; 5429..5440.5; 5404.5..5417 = 0.9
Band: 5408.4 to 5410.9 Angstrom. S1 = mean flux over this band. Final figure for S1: 47.2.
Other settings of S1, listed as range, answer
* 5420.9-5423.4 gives 52.7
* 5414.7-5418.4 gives 48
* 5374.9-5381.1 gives 50.3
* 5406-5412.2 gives 49.7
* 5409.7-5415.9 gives 52.3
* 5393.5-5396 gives 57.1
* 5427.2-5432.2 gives 48.3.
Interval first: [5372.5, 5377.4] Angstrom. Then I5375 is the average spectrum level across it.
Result 50.2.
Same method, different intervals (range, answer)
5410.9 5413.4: 56.6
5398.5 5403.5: 42.7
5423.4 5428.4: 43.7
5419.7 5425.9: 49.8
